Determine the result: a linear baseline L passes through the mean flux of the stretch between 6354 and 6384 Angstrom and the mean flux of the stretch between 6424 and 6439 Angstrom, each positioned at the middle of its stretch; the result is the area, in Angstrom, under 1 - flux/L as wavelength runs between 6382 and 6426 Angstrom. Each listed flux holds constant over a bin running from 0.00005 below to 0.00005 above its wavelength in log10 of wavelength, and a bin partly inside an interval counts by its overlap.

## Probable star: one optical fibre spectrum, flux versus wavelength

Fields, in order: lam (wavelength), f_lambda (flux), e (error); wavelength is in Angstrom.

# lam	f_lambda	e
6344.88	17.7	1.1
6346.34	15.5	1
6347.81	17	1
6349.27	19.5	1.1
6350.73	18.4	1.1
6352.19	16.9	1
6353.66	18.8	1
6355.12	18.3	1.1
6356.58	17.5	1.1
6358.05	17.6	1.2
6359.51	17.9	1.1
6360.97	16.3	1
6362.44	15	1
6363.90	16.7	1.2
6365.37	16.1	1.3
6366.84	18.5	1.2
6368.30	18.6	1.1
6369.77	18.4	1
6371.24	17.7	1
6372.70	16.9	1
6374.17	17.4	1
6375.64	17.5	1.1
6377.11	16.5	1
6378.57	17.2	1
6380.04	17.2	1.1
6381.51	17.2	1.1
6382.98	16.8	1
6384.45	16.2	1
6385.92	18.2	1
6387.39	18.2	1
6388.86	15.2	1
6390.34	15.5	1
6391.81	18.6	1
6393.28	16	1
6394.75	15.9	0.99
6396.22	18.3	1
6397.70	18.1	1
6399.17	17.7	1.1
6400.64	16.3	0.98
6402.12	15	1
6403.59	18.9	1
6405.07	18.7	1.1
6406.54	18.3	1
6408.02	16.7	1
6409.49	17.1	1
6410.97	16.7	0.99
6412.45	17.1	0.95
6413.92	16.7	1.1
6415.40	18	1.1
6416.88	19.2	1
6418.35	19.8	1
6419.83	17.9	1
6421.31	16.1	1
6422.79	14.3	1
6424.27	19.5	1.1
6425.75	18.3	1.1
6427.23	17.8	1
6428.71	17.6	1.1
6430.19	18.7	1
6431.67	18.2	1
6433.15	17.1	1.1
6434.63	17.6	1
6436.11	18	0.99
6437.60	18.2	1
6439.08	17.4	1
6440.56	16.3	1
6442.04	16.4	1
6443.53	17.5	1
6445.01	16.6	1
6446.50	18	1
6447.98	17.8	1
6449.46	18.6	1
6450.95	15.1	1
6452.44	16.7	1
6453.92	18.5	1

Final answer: 1.0 Angstrom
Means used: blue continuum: 17.3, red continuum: 18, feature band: 17.3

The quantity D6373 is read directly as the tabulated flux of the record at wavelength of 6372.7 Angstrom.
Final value 16.9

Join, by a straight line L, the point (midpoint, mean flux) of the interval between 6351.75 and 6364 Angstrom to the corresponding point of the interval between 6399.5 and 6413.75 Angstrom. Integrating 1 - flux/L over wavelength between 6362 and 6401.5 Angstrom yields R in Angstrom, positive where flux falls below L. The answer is 0.26 Angstrom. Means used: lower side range 17.3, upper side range 17.2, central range 17.1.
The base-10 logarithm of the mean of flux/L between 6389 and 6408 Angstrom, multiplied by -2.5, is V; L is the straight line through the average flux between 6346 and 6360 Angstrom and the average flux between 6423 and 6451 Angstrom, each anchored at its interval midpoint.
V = 0.03 mag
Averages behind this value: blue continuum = 17.8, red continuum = 17.6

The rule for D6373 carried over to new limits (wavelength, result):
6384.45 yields 16.2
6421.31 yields 16.1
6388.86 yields 15.2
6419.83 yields 17.9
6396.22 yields 18.3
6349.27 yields 19.5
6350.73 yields 18.4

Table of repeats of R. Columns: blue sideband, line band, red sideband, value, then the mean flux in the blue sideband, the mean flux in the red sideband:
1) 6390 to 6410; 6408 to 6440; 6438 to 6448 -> -0.8 Angstrom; 17.3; 17.1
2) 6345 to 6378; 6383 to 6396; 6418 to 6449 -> 0.5 Angstrom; 17.4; 17.6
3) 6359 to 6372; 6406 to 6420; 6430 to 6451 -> -0.3 Angstrom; 17.2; 17.5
